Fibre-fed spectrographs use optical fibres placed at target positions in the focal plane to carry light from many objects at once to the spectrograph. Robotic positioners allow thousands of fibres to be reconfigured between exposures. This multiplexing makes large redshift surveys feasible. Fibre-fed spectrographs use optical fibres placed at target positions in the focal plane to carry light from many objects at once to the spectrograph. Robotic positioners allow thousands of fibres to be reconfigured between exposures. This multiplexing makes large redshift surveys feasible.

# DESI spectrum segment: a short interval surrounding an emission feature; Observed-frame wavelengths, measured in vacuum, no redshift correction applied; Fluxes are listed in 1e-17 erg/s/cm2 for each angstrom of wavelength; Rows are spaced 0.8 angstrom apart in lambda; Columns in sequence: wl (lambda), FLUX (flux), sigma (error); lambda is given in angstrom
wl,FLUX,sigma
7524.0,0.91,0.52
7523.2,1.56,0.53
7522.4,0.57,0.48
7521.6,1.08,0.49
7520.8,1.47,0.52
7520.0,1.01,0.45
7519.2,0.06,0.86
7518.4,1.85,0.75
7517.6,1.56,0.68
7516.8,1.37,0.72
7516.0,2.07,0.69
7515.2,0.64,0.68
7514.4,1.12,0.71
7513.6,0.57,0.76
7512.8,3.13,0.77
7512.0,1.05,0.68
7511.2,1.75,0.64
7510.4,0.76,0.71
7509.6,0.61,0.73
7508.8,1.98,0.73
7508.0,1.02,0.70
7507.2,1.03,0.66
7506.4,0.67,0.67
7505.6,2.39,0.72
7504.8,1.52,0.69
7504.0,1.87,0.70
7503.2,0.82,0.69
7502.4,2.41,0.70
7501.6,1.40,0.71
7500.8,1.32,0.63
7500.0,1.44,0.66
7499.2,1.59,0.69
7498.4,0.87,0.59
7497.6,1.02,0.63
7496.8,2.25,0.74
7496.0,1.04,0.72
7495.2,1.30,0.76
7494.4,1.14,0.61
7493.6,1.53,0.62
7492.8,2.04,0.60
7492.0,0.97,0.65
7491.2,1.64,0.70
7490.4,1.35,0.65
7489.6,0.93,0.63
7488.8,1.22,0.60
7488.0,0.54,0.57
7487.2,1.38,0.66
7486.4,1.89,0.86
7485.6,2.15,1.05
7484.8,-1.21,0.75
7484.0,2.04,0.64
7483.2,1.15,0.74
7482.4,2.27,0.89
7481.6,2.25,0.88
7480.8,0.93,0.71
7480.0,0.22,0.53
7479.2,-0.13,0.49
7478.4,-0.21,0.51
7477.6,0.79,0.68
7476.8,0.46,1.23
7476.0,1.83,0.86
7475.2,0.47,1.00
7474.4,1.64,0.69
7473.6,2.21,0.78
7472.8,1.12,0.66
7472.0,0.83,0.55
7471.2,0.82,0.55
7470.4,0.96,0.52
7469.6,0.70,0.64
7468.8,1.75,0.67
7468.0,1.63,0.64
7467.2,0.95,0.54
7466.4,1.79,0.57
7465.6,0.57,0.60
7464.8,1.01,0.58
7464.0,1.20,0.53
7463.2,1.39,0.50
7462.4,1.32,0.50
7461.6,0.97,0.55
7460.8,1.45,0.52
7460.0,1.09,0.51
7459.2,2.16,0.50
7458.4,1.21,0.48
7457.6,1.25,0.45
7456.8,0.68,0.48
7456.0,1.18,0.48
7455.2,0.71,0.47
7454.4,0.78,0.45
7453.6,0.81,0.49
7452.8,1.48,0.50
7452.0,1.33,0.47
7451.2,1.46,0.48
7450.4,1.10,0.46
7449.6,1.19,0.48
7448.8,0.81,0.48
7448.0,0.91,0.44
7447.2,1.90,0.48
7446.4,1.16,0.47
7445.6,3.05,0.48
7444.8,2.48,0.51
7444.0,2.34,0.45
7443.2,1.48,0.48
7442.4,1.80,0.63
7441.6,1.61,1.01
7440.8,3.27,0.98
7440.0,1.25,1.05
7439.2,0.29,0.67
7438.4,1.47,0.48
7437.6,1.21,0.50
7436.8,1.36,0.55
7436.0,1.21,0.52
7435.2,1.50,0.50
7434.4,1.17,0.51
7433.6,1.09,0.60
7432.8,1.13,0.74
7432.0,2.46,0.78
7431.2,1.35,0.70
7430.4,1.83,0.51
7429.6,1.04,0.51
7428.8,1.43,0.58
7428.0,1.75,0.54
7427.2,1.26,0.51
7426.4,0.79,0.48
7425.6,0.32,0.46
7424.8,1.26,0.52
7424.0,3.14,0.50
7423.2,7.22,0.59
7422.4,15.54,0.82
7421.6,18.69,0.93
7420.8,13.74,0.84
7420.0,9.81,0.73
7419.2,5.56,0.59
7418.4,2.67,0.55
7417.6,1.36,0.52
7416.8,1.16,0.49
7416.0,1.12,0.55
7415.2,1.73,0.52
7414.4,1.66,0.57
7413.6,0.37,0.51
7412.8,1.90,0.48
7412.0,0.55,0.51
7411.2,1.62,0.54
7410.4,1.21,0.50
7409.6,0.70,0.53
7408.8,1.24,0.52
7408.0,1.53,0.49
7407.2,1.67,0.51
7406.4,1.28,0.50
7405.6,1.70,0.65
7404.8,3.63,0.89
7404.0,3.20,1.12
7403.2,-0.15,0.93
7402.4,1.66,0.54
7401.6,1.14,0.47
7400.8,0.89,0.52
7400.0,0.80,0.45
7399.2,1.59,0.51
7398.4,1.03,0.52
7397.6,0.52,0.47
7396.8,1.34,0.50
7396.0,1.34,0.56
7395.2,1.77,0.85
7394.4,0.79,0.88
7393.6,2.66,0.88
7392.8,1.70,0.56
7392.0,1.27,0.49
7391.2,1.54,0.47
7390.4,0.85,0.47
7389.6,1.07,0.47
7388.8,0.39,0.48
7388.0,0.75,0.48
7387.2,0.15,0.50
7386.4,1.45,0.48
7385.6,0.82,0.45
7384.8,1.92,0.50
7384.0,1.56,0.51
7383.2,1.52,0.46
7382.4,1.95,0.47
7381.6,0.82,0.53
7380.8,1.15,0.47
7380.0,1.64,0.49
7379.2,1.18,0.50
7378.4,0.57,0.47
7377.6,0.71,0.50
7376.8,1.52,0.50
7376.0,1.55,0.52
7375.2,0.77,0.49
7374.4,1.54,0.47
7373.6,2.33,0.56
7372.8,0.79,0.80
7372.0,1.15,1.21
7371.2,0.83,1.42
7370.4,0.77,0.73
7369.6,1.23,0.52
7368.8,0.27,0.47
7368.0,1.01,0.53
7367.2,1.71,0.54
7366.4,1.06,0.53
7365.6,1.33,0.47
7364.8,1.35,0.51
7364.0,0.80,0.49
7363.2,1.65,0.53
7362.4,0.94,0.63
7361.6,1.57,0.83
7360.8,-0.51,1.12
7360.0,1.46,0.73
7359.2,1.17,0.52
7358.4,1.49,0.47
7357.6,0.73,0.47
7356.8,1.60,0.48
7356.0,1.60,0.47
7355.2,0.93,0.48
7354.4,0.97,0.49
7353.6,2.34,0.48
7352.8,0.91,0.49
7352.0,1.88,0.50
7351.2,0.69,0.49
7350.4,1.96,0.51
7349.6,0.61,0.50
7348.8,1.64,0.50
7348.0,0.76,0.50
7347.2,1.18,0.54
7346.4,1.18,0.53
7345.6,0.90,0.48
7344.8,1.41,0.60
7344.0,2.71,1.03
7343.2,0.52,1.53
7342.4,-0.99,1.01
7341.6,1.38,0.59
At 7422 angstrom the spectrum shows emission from H-alpha 6563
